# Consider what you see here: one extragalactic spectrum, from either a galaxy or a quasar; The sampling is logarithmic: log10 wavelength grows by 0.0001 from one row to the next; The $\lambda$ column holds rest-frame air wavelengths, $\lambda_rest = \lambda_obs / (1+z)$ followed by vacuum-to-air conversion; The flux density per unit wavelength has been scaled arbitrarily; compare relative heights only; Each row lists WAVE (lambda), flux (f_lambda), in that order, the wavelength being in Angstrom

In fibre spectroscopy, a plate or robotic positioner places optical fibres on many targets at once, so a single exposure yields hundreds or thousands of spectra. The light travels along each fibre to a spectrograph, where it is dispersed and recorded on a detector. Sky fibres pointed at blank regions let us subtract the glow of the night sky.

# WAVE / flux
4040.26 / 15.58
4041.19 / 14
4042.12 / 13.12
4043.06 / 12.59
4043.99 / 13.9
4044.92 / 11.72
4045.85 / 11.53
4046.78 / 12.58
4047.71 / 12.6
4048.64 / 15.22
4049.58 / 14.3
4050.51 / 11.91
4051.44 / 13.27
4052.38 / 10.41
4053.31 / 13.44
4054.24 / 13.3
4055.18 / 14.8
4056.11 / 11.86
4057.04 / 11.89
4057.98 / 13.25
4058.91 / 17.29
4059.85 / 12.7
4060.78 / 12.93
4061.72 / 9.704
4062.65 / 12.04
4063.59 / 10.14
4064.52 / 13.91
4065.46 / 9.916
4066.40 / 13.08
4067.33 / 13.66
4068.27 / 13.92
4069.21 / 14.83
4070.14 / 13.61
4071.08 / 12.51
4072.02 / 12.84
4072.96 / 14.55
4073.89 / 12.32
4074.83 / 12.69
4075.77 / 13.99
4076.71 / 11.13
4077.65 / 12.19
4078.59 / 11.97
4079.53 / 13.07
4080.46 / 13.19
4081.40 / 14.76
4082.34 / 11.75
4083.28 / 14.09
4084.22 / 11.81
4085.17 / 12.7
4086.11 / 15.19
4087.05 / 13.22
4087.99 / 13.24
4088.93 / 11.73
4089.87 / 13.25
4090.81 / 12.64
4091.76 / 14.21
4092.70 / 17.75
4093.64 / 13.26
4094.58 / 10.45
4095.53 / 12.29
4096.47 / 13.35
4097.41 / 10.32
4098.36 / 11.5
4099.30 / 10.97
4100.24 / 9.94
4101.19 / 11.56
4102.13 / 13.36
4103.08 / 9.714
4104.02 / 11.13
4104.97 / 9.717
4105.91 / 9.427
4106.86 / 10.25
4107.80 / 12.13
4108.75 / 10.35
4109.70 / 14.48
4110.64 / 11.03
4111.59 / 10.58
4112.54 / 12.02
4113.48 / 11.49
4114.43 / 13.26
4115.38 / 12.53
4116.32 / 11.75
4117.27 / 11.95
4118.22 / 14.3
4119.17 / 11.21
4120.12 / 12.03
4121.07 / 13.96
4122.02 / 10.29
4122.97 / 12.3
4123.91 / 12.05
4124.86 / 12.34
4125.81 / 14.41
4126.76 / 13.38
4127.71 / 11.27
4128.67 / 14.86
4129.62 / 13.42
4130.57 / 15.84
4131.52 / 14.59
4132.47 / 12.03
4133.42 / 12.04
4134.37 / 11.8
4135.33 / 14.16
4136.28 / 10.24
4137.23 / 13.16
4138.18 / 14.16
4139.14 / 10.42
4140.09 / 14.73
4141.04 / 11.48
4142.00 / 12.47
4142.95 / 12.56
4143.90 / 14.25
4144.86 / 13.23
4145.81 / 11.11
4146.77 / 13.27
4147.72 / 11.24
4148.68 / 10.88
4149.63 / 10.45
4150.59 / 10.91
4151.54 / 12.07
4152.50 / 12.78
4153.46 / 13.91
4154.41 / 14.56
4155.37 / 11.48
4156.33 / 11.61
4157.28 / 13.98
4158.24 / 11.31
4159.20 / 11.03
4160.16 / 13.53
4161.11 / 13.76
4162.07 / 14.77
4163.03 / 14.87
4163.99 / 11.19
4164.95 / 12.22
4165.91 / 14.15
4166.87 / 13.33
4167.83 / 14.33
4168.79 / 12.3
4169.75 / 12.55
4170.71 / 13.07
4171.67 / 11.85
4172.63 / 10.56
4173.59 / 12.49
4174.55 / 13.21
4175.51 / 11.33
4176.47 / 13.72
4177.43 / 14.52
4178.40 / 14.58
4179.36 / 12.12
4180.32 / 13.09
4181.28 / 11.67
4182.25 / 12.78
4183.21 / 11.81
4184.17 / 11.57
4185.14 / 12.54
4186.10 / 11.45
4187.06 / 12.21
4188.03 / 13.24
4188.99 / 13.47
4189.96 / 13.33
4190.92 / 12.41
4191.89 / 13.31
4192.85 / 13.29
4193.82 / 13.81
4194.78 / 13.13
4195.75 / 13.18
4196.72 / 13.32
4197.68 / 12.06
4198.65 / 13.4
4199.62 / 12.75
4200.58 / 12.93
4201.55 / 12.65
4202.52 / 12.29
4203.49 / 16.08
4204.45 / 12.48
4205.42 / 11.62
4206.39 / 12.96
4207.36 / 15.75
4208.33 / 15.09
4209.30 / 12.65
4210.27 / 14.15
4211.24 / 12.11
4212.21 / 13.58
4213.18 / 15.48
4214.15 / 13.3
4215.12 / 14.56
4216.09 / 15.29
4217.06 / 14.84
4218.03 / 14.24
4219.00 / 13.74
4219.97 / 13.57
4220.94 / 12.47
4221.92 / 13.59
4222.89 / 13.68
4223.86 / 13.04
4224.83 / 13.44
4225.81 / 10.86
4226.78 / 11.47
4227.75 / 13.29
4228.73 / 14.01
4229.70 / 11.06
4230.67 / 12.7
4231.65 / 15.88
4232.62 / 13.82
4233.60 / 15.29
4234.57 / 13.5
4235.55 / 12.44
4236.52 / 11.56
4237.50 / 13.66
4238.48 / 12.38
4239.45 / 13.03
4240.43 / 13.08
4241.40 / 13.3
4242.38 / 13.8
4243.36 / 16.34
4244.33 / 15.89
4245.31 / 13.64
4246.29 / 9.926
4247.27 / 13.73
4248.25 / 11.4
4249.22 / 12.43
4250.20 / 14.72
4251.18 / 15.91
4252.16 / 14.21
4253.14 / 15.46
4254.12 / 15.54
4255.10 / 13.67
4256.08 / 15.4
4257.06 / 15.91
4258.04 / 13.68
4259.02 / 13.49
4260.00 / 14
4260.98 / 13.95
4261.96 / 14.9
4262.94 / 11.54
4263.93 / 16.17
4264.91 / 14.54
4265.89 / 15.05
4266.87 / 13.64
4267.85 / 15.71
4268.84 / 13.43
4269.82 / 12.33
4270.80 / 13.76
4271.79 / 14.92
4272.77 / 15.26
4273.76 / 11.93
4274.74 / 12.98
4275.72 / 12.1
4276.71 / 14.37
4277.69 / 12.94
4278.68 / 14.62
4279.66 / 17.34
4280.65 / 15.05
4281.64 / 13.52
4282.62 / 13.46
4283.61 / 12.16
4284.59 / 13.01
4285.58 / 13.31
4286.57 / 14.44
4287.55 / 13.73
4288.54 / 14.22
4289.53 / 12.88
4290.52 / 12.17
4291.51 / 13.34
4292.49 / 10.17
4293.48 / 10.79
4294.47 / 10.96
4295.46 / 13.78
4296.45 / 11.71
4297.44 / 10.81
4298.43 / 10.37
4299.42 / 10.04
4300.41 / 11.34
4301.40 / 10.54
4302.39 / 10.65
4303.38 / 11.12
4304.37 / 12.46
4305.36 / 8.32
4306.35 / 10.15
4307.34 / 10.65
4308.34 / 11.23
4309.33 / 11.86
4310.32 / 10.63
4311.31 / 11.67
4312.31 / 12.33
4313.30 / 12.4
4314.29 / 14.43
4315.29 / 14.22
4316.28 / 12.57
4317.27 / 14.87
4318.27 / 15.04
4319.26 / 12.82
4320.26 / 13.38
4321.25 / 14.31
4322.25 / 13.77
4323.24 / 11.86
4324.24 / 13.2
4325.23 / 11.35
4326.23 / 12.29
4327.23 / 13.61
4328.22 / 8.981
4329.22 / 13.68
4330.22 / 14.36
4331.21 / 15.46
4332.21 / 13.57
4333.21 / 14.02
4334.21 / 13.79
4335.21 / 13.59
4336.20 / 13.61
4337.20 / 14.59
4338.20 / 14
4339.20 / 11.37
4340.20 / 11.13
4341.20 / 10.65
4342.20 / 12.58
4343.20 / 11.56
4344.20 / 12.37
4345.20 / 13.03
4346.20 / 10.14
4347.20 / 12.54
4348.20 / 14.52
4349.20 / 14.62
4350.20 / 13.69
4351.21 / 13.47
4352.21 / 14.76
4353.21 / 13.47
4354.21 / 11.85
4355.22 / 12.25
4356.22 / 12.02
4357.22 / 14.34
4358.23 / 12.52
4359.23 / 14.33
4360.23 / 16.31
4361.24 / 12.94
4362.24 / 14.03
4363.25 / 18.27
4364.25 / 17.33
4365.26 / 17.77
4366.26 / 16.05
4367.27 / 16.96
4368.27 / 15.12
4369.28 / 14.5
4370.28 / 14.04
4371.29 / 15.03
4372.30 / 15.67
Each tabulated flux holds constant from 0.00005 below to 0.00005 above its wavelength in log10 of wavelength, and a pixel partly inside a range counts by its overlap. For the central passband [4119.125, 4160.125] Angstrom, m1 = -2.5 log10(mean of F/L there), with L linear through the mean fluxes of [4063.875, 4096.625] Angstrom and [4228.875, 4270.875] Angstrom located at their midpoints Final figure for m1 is 0.07 mag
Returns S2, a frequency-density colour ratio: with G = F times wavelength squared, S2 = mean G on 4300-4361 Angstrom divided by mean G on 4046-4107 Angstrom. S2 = 1.14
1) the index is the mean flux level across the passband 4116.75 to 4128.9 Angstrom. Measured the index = 12.6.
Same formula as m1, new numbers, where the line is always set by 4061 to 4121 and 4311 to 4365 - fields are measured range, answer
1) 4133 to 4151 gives 0.028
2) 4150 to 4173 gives -0.009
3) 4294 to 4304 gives 0.183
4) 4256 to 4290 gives -0.071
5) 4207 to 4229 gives -0.063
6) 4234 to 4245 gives -0.050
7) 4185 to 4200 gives -0.015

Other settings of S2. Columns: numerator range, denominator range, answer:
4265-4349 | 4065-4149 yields 1.12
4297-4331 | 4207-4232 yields 0.93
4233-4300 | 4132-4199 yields 1.12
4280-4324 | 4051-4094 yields 1.06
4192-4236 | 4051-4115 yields 1.15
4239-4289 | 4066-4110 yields 1.21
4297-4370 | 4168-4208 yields 1.08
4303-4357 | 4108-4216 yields 1.08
